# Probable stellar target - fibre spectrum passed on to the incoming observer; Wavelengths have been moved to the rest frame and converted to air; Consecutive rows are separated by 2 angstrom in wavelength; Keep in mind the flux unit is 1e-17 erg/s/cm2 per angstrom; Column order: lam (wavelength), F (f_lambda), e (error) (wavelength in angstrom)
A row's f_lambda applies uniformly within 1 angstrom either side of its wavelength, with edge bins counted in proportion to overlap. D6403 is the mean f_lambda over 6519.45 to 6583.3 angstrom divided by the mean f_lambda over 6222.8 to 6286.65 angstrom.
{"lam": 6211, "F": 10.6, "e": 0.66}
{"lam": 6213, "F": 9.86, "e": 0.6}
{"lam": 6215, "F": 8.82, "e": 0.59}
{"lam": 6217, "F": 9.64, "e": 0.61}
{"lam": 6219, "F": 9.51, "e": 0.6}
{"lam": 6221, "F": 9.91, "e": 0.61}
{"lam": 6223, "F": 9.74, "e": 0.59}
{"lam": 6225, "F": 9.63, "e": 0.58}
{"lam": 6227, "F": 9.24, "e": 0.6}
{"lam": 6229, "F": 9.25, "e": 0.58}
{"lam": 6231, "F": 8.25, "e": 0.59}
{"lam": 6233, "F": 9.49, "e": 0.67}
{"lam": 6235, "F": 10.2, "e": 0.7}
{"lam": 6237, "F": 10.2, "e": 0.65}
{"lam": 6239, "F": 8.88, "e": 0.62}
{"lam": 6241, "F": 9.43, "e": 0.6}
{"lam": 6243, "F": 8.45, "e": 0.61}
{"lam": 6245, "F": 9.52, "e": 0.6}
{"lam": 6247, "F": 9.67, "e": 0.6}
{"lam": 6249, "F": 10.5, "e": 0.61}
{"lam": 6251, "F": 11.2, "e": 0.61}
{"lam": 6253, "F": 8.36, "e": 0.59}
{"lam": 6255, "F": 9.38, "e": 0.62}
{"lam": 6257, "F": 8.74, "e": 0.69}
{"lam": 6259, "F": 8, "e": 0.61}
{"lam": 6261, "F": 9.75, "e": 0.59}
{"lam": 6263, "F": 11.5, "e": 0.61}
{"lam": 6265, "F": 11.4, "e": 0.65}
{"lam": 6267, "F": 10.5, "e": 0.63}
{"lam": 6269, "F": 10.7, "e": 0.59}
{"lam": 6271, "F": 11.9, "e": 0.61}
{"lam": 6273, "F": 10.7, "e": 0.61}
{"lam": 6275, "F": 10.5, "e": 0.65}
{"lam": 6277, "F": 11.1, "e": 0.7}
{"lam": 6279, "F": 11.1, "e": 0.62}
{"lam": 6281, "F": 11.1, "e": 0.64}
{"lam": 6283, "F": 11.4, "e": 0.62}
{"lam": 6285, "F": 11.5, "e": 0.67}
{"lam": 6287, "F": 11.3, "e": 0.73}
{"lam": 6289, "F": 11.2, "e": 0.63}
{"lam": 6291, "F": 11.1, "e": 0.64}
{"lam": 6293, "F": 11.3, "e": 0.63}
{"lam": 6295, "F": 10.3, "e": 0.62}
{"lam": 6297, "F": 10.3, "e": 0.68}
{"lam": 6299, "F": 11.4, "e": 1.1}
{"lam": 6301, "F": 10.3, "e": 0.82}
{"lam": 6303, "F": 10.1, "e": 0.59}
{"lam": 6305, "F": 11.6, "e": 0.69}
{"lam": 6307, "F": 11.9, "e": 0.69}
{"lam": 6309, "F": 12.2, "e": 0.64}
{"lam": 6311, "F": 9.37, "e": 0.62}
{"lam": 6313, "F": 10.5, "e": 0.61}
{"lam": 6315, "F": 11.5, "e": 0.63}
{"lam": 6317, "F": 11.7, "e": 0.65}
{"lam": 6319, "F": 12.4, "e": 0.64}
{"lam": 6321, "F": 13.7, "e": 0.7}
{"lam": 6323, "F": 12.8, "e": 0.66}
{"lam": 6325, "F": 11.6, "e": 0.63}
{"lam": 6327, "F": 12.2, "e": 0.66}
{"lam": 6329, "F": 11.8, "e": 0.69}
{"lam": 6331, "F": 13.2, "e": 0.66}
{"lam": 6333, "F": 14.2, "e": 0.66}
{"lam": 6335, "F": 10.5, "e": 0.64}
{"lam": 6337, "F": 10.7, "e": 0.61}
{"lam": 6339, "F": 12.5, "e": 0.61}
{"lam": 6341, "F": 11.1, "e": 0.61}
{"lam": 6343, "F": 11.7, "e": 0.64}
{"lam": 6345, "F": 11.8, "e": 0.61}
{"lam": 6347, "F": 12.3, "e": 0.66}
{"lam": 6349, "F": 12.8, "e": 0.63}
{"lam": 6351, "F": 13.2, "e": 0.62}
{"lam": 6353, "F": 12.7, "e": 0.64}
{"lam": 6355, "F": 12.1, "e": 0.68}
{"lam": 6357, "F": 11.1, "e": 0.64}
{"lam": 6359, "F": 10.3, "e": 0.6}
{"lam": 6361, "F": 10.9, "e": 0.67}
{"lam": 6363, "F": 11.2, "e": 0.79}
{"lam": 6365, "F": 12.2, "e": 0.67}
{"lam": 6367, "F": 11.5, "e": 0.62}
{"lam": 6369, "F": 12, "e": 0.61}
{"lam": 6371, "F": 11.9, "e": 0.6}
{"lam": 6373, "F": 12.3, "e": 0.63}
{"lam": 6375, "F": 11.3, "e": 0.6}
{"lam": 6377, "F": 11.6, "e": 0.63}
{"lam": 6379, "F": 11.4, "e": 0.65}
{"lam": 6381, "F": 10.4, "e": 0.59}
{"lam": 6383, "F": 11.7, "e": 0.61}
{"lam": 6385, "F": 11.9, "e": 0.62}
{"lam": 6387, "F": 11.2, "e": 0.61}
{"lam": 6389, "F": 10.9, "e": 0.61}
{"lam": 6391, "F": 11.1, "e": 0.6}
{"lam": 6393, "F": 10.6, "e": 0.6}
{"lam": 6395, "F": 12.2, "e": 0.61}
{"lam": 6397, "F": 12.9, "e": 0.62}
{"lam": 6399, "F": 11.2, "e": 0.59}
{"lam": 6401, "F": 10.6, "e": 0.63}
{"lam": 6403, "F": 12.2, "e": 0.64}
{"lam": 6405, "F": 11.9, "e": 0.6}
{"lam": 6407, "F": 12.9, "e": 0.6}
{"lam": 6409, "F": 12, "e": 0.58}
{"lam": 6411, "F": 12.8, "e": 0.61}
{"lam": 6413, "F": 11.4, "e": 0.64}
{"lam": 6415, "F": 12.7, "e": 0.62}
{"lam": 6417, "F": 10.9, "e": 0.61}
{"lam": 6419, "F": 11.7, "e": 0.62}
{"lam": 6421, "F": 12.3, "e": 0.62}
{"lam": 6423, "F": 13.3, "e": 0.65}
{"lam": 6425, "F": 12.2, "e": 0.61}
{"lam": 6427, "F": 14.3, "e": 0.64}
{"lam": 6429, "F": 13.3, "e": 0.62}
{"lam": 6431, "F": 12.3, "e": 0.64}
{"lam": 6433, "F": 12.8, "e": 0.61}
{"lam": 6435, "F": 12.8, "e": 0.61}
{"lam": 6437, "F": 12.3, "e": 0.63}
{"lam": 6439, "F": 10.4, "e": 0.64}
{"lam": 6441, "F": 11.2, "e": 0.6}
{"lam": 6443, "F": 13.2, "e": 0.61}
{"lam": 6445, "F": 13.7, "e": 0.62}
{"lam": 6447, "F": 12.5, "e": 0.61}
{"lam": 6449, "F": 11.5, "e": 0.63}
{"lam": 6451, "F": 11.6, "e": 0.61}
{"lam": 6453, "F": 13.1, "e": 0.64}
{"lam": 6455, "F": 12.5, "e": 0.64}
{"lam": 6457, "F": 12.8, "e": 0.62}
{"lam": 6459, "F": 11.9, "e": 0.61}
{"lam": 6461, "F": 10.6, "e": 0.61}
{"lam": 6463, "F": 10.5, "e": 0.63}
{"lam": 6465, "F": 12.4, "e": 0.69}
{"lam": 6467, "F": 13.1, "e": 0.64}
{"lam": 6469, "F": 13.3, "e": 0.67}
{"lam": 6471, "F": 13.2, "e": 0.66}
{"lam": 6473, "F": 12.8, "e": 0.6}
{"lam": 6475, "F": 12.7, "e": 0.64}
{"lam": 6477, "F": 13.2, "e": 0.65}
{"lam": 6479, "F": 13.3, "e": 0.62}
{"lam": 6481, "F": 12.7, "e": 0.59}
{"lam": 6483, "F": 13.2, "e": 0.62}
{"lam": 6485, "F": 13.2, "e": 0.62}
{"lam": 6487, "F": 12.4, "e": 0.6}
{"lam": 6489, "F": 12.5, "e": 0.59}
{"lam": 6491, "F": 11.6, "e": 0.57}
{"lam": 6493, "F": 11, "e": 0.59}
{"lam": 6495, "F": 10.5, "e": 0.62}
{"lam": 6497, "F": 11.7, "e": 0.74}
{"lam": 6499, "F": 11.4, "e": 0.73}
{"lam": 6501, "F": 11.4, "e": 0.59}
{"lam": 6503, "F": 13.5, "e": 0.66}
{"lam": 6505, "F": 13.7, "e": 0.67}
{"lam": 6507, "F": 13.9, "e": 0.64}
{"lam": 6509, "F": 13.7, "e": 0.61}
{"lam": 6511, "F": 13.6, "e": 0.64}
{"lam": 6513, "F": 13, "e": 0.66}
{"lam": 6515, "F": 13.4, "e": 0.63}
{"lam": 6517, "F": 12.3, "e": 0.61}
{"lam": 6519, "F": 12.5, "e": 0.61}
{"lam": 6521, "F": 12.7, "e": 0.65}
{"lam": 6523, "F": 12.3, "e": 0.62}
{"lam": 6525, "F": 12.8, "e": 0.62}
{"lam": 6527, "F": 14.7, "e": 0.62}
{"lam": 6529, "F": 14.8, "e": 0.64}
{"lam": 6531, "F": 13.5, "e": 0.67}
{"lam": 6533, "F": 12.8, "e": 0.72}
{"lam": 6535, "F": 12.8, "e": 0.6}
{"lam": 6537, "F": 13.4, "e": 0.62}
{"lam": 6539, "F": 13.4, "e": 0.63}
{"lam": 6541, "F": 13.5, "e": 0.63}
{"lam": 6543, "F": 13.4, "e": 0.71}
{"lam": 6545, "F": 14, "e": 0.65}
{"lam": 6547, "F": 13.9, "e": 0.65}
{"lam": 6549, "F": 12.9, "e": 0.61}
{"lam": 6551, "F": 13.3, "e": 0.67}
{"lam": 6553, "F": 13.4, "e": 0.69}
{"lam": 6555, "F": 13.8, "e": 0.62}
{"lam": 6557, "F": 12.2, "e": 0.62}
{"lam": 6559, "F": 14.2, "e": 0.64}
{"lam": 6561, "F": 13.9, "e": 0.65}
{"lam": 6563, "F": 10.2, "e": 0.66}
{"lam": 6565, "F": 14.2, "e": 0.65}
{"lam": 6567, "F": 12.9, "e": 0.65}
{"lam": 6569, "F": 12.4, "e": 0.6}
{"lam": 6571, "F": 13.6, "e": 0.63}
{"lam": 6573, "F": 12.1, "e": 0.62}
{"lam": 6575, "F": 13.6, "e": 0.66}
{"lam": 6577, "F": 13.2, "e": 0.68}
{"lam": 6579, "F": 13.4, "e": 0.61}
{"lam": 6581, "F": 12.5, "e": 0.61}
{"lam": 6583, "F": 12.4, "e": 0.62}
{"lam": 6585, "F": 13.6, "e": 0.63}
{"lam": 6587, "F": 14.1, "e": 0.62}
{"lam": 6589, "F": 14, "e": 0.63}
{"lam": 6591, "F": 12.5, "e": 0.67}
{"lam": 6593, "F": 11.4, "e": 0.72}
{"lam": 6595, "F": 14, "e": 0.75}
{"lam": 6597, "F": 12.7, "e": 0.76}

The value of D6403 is 1.31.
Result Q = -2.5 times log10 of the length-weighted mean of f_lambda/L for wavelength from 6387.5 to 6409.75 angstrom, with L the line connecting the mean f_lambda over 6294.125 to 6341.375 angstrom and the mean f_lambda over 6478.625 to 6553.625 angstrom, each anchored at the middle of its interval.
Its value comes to 0.043 mag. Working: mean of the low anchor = 11.6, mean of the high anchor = 12.9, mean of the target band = 11.7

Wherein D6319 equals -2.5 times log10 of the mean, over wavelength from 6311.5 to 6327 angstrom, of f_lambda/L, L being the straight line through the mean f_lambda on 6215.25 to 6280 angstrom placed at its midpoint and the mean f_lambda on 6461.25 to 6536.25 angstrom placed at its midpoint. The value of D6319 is -0.12 mag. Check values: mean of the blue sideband 9.87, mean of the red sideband 12.7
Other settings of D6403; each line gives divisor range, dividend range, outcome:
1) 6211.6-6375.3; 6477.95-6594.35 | 1.19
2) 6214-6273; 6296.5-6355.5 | 1.21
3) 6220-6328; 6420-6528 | 1.19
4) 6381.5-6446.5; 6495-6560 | 1.09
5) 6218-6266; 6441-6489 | 1.31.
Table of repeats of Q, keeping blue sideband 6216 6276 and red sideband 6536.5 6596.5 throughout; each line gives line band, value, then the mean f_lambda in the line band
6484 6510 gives 0.009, 12.3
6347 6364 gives -0.083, 11.8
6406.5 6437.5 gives -0.076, 12.5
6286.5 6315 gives -0.056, 10.9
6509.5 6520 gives -0.031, 13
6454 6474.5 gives -0.019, 12.3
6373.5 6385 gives -0.017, 11.4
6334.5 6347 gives -0.067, 11.5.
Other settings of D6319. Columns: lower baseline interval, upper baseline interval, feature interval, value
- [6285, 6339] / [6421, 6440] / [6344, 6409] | 0.04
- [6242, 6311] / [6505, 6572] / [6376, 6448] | -0.01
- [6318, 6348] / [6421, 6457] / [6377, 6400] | 0.09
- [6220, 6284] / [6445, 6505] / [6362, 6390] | -0.02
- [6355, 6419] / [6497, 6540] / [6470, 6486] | -0.03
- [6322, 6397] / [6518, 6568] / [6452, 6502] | 0.04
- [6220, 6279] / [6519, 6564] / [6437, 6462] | 0.01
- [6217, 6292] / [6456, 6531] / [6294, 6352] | -0.08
